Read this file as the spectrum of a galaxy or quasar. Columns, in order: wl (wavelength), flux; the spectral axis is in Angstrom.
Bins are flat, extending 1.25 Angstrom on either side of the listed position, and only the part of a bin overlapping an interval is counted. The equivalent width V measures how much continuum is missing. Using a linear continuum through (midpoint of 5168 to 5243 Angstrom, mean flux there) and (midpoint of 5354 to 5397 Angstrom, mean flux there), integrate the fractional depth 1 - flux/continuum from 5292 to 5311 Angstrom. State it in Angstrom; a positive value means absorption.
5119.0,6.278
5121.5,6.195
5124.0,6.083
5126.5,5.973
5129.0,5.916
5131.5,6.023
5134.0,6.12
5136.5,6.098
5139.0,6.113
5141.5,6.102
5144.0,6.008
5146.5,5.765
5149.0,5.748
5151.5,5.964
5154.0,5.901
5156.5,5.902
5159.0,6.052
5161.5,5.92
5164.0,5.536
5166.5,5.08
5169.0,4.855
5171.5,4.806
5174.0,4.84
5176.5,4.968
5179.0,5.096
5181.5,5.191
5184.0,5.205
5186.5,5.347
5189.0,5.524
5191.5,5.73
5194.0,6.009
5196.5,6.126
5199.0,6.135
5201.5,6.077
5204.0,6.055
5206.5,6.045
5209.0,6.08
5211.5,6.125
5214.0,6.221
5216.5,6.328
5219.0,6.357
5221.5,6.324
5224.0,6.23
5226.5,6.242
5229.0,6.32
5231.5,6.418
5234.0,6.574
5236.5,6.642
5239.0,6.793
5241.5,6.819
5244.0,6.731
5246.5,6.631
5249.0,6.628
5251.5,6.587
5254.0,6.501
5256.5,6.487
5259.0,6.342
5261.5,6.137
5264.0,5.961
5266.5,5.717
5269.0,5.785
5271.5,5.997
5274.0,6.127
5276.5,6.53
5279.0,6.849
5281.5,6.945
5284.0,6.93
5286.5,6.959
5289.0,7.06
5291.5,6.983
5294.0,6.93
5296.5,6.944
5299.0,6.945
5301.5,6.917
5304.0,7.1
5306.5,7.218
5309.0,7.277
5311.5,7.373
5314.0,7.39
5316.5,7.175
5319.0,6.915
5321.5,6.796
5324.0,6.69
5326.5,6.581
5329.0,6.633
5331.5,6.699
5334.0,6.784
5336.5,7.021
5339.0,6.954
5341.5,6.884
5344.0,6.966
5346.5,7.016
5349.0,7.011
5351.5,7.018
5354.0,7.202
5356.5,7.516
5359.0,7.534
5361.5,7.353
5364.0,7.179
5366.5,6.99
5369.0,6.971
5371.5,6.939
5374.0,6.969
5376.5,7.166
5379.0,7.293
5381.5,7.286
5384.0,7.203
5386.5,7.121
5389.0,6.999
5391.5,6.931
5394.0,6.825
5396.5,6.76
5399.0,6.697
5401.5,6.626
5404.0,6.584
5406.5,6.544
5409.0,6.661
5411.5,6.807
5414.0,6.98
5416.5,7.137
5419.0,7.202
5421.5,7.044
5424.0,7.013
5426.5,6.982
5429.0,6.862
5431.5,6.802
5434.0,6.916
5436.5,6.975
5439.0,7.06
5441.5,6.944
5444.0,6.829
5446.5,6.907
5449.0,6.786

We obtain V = -1.3 Angstrom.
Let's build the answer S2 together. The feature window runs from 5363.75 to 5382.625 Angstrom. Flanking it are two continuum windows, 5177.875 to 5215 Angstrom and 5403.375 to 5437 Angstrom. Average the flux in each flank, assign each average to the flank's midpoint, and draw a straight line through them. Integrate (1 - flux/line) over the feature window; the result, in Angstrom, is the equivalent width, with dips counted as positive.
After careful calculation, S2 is -1.2 Angstrom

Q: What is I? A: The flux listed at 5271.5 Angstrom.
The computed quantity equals 5.997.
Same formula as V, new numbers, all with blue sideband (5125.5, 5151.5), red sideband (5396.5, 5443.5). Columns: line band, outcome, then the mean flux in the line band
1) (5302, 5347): -2.7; 6.97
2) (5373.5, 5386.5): -0.8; 7.19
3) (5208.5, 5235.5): -0.2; 6.3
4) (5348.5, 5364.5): -1.4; 7.27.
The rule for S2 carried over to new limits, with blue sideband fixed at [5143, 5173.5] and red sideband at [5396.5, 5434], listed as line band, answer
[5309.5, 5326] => -1.7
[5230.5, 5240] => -1.0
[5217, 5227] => -0.6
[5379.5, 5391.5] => -0.8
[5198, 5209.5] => -0.5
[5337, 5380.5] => -3.6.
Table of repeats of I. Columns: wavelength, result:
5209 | 6.08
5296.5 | 6.944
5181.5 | 5.191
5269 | 5.785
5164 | 5.536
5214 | 6.221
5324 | 6.69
